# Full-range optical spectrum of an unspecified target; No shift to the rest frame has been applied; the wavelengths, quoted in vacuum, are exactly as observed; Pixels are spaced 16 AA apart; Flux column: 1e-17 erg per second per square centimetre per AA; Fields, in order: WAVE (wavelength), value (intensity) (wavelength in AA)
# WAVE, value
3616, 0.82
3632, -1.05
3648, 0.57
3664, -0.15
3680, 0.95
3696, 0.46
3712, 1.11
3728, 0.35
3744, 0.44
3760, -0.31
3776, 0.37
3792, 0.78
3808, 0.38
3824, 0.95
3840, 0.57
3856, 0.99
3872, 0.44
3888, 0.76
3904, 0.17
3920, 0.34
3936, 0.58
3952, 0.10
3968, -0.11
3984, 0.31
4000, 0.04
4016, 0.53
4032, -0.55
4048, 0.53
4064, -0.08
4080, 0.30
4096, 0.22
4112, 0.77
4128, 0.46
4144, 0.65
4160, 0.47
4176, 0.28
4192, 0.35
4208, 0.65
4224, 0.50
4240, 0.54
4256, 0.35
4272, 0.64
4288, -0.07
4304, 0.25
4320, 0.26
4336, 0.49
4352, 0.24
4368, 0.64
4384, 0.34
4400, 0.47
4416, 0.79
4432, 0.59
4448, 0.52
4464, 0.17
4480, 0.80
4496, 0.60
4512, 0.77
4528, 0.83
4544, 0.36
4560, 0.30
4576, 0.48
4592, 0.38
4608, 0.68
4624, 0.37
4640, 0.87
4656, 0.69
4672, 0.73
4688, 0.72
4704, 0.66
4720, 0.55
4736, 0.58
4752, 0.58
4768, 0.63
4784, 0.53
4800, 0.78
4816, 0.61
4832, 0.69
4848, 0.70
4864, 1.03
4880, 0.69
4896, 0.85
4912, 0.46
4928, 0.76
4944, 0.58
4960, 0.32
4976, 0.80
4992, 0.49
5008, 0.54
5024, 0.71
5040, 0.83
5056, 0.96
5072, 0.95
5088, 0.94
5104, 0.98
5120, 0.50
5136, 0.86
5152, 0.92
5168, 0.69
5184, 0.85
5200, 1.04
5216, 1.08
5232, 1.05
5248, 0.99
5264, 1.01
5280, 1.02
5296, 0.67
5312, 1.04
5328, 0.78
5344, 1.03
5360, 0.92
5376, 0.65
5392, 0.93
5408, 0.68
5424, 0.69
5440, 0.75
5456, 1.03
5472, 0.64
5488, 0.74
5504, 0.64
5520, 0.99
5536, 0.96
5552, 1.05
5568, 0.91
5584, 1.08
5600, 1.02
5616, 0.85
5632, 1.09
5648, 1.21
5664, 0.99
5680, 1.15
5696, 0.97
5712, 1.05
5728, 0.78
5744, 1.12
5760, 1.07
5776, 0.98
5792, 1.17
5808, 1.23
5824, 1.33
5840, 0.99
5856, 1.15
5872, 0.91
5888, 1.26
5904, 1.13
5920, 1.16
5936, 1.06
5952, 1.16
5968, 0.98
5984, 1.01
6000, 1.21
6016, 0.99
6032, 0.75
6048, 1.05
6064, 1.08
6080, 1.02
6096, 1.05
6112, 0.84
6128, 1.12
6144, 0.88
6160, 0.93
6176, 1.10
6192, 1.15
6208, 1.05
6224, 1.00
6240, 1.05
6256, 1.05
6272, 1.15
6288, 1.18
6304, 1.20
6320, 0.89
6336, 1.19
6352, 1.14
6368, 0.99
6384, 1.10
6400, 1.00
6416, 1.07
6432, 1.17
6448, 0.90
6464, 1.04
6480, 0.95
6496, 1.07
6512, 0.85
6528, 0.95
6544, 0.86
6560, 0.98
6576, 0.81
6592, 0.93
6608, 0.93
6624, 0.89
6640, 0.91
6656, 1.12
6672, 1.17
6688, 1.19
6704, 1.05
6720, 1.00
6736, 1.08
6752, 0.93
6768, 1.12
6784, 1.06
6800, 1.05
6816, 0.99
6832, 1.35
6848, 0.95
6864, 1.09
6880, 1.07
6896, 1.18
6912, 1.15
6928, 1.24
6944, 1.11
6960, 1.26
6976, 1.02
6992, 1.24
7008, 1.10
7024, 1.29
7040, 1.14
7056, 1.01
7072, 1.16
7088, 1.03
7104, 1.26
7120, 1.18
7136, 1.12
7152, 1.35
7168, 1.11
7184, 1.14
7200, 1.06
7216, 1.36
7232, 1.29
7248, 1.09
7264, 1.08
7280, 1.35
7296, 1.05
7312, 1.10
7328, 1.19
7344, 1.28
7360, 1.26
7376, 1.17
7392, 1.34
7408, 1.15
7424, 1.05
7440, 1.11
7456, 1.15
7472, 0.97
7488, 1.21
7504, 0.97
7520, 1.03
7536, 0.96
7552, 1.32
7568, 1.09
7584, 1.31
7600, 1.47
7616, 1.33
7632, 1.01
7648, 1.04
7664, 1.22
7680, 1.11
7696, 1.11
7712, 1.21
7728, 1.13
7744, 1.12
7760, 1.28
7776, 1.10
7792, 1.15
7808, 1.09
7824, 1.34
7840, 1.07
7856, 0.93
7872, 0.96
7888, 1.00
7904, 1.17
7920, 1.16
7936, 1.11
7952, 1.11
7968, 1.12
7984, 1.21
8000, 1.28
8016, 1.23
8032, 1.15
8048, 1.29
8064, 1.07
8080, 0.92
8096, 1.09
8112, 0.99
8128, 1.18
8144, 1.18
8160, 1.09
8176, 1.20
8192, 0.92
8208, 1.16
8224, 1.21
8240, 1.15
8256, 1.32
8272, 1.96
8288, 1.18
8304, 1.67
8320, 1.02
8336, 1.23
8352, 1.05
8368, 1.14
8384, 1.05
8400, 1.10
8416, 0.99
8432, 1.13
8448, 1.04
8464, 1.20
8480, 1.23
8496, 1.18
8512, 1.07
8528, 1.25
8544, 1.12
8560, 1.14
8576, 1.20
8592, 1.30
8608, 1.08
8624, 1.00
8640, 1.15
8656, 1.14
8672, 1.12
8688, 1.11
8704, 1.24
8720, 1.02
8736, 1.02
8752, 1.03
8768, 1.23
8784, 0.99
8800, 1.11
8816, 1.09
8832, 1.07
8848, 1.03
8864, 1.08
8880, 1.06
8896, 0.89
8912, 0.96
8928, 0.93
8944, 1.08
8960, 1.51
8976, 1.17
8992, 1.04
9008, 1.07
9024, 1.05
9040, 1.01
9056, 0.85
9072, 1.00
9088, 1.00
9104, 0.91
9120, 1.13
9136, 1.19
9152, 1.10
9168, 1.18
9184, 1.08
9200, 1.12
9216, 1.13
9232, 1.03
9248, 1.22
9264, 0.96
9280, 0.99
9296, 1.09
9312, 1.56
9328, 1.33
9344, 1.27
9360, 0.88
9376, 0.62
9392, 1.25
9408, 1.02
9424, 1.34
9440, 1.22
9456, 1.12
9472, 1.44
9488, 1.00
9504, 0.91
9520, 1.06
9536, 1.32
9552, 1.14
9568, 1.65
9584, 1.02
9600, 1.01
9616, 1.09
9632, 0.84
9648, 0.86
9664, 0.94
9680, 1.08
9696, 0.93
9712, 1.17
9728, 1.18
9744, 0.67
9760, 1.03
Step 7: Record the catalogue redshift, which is 0.261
